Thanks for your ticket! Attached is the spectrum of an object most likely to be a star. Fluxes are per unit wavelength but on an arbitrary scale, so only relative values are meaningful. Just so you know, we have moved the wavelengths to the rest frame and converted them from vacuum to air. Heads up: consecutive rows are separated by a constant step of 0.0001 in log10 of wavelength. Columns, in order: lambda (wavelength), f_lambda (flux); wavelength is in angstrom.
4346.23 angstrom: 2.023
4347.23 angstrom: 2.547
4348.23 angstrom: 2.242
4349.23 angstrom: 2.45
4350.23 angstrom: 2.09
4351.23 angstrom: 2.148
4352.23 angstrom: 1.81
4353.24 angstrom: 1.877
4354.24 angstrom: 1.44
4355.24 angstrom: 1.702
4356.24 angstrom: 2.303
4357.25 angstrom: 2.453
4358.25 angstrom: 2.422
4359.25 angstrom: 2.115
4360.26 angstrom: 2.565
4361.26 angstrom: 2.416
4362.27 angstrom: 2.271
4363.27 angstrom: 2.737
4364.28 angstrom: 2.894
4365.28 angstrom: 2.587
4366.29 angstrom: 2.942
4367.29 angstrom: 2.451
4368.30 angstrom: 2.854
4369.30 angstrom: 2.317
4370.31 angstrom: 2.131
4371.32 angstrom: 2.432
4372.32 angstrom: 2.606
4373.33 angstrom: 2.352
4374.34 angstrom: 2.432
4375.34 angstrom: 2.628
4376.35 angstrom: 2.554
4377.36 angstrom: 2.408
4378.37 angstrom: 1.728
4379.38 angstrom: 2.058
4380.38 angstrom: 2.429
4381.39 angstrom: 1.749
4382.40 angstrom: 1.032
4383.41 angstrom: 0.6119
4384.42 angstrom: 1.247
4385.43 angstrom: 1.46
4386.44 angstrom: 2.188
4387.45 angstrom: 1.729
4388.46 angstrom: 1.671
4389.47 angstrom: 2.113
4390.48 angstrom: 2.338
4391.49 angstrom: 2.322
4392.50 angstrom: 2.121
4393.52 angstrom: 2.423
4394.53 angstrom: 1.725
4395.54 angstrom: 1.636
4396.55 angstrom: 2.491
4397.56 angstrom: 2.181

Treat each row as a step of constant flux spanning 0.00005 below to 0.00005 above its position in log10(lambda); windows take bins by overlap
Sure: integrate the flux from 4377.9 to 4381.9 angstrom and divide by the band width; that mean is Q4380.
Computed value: 1.99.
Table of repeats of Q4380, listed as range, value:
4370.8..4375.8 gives 2.49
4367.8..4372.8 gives 2.47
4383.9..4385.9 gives 1.35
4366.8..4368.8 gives 2.65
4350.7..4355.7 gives 1.8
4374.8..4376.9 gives 2.59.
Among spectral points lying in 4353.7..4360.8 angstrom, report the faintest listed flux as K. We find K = 1.44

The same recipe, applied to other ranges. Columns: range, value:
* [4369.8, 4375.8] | 2.131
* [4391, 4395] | 1.725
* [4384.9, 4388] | 1.46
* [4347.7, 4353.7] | 1.81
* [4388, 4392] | 1.671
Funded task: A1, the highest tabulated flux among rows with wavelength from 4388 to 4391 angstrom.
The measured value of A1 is 2.338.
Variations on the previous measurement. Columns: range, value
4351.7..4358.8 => 2.453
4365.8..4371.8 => 2.942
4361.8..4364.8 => 2.894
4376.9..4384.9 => 2.429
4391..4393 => 2.322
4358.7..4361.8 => 2.565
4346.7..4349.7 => 2.547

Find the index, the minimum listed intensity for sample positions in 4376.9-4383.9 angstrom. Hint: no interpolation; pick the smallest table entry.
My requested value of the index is 0.6119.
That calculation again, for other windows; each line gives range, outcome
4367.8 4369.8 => 2.317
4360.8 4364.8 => 2.271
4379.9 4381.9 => 1.749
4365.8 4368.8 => 2.451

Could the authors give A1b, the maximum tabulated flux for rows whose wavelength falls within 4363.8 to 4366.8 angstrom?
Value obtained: 2.942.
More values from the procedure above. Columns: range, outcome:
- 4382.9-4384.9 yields 1.247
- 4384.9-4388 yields 2.188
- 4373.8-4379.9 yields 2.628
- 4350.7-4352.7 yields 2.148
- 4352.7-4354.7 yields 1.877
